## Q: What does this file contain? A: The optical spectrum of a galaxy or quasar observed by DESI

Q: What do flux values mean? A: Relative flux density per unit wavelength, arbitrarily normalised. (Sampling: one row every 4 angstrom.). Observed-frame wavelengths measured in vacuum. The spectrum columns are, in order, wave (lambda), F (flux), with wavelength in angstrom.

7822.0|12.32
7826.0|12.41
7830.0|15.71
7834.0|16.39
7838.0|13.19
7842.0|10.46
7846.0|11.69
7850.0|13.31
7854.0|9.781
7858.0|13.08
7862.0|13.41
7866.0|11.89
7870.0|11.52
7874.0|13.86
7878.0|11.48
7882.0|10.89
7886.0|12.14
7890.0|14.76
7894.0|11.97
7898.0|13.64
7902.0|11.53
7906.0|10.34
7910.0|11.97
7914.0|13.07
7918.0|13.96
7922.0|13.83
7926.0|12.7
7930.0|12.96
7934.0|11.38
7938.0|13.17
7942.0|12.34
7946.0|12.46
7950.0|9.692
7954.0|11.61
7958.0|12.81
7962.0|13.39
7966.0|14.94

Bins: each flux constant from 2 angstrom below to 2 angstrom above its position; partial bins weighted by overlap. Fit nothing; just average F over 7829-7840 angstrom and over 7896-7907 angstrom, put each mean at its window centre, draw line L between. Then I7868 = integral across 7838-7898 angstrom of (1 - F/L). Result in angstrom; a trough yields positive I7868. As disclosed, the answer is 5.32 angstrom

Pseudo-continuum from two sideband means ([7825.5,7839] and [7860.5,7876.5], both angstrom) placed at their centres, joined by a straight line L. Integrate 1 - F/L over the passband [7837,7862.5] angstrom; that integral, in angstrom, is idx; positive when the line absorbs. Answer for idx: 3.1 angstrom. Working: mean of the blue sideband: 14.7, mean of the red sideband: 12.6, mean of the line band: 12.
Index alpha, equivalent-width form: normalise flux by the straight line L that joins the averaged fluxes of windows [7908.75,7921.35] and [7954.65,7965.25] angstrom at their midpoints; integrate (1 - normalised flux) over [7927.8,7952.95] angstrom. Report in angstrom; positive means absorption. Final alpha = 2.2 angstrom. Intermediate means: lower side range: 13.2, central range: 12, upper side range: 13.1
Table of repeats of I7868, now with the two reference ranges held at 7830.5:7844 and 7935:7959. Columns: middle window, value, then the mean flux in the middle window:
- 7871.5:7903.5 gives 0.79 angstrom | 12.5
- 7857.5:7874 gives 0.74 angstrom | 12.6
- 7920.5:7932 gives -0.81 angstrom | 13.1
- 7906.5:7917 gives 0.11 angstrom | 12.3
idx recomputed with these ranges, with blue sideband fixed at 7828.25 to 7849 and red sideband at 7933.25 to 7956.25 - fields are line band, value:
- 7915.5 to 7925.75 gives -1.2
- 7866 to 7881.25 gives 0.9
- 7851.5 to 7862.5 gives 1.0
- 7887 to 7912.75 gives 0.3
